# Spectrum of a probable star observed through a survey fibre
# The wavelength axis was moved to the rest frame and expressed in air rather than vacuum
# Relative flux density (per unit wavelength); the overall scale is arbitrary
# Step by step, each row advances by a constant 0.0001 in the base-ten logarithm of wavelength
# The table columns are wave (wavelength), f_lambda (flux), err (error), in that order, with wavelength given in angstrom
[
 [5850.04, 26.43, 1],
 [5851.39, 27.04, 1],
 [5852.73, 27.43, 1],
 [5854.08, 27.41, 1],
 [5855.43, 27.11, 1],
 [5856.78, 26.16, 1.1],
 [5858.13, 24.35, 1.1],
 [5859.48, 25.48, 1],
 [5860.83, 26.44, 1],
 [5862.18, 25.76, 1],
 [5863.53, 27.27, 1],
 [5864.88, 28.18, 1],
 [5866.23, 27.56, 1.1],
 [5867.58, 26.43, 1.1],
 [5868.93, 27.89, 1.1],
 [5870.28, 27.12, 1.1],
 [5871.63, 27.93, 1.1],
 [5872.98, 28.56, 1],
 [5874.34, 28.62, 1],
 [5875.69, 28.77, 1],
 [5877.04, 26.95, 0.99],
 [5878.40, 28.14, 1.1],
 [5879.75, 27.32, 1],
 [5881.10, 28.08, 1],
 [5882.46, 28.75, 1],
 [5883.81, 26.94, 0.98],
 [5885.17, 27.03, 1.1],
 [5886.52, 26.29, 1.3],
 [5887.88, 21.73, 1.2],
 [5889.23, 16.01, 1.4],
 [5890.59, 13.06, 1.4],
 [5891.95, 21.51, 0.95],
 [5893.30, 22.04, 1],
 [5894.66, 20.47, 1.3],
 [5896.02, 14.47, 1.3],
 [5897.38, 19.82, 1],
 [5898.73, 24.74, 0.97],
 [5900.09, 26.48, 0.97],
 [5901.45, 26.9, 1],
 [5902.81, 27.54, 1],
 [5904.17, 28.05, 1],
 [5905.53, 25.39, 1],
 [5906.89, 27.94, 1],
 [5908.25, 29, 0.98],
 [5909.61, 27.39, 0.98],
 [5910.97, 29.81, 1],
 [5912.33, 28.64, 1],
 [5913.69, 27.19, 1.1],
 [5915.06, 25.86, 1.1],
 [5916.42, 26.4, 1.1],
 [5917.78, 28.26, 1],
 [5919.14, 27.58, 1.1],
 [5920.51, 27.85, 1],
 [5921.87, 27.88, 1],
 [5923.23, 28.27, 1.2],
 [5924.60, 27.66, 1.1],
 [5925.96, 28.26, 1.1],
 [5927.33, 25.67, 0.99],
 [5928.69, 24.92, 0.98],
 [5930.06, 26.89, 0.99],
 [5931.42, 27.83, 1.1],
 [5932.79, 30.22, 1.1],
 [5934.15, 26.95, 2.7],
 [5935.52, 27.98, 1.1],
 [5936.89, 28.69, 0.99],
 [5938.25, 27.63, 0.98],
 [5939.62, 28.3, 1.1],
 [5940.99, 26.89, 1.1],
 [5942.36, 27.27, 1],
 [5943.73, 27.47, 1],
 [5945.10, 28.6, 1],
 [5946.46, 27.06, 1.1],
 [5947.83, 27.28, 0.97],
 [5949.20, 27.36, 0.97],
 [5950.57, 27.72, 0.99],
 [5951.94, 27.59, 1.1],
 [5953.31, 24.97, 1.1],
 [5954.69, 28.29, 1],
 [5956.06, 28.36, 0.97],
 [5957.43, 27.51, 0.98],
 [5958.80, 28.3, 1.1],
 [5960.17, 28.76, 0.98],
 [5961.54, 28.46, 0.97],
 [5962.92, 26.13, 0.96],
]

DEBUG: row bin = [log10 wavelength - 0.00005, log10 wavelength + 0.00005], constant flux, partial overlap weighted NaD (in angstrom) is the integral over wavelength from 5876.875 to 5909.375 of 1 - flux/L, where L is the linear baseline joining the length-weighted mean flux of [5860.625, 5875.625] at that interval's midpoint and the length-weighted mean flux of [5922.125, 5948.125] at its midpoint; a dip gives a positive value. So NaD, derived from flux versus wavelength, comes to 3.8 angstrom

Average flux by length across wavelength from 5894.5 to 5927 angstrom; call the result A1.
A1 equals 26.4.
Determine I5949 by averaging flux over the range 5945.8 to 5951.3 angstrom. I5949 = 27.4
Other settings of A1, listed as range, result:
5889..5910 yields 23.3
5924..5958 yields 27.5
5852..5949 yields 26.4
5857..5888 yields 27.1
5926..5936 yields 27.3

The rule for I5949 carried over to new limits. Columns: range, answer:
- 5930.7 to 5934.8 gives 28.4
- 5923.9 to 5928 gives 27.2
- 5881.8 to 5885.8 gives 27.6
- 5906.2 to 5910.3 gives 28.1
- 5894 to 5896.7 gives 17.4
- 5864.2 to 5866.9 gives 27.9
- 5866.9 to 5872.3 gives 27.4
